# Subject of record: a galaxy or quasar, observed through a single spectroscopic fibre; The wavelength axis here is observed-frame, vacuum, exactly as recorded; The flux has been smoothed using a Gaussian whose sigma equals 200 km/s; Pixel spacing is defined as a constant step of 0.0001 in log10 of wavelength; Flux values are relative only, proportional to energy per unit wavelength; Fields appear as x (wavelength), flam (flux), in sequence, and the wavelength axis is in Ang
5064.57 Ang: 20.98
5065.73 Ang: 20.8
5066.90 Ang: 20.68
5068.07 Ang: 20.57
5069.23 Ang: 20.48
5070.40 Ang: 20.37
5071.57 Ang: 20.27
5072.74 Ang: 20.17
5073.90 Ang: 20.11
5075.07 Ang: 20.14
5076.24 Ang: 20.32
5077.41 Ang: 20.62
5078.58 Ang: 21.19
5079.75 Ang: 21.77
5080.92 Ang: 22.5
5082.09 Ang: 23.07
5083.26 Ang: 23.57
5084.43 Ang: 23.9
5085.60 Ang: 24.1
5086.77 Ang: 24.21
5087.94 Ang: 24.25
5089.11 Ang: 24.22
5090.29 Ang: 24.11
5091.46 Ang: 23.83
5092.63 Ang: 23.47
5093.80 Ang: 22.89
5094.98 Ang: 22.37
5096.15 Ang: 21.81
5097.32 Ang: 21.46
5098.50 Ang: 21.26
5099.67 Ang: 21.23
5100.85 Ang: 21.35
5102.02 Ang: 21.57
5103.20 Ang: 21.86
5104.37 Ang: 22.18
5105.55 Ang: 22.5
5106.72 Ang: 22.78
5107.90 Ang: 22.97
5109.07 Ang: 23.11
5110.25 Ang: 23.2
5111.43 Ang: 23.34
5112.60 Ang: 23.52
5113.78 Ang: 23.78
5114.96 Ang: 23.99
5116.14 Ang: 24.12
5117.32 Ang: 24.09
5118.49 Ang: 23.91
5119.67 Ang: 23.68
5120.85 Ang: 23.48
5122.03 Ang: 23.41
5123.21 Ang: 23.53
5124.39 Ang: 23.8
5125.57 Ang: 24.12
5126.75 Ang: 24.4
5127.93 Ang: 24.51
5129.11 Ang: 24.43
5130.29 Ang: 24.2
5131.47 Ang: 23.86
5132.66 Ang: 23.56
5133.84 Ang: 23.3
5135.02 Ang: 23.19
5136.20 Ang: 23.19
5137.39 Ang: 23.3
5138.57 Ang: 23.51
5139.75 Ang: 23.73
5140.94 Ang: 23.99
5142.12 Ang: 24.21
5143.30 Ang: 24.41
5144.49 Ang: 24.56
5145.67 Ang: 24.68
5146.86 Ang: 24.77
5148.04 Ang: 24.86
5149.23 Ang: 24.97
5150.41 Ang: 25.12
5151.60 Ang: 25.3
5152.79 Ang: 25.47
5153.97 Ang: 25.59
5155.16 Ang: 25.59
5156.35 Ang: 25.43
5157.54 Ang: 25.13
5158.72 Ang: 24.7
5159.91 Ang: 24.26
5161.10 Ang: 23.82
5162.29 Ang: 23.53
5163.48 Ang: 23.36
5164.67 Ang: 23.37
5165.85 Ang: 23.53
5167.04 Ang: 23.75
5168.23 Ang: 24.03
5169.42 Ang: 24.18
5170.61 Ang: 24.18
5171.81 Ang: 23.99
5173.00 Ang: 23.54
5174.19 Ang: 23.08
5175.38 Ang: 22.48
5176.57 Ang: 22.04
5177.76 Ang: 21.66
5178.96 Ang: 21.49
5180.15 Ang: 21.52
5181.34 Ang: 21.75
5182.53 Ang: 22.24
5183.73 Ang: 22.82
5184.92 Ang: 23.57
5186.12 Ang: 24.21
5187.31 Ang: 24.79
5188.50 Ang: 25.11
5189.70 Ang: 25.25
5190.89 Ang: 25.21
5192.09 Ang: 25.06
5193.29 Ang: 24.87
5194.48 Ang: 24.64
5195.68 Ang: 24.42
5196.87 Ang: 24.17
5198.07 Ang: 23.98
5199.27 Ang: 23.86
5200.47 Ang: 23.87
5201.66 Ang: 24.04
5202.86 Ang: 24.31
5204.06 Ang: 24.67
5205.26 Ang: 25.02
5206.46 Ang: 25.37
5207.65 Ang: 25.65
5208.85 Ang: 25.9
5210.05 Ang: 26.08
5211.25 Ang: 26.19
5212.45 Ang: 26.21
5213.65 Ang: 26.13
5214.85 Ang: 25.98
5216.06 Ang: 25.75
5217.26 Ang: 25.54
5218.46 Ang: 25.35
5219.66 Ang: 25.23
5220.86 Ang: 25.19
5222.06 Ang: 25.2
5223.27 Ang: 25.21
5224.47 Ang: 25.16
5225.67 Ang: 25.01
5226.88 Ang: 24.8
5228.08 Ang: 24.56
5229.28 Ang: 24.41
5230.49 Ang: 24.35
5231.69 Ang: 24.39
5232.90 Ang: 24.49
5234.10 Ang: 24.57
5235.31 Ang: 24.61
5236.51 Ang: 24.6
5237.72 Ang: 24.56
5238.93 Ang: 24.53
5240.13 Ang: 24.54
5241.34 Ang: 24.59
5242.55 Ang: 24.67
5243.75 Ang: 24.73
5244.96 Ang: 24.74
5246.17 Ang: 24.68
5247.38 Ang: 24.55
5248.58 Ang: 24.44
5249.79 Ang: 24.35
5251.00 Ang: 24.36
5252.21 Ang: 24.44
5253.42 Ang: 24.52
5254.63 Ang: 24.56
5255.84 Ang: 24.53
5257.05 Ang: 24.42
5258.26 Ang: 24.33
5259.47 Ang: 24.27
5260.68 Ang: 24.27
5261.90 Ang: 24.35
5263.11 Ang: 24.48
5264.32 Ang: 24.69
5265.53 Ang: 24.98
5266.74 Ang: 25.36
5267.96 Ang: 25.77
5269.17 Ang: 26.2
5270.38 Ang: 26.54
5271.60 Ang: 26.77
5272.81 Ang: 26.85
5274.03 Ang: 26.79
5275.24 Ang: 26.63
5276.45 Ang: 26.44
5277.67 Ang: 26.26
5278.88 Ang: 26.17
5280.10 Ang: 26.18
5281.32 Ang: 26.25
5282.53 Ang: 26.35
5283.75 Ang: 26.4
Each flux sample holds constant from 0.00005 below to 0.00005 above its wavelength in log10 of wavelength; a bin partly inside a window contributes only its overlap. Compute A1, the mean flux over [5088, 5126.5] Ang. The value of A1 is 23.1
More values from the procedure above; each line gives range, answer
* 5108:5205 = 23.9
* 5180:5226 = 24.8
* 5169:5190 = 23.2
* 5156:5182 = 23.4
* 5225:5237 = 24.6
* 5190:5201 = 24.5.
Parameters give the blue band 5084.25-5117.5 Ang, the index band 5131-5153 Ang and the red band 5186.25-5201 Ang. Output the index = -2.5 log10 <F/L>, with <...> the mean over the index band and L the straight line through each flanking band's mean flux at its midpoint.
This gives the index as -0.02 mag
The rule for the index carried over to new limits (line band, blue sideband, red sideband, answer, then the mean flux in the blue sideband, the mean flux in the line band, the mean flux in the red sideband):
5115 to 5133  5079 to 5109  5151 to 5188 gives -0.04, 22.8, 23.9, 23.7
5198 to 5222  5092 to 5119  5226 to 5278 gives -0.04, 22.7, 25.2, 24.9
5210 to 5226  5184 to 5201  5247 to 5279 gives -0.04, 24.5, 25.6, 25.2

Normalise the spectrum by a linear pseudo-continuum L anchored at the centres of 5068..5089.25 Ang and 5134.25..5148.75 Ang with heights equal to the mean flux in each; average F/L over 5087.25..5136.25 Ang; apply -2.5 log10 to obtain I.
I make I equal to -0.011 mag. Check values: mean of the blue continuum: 21.9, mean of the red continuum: 24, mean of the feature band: 23.2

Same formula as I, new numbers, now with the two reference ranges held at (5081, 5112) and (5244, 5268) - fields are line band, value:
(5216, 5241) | -0.02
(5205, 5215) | -0.08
